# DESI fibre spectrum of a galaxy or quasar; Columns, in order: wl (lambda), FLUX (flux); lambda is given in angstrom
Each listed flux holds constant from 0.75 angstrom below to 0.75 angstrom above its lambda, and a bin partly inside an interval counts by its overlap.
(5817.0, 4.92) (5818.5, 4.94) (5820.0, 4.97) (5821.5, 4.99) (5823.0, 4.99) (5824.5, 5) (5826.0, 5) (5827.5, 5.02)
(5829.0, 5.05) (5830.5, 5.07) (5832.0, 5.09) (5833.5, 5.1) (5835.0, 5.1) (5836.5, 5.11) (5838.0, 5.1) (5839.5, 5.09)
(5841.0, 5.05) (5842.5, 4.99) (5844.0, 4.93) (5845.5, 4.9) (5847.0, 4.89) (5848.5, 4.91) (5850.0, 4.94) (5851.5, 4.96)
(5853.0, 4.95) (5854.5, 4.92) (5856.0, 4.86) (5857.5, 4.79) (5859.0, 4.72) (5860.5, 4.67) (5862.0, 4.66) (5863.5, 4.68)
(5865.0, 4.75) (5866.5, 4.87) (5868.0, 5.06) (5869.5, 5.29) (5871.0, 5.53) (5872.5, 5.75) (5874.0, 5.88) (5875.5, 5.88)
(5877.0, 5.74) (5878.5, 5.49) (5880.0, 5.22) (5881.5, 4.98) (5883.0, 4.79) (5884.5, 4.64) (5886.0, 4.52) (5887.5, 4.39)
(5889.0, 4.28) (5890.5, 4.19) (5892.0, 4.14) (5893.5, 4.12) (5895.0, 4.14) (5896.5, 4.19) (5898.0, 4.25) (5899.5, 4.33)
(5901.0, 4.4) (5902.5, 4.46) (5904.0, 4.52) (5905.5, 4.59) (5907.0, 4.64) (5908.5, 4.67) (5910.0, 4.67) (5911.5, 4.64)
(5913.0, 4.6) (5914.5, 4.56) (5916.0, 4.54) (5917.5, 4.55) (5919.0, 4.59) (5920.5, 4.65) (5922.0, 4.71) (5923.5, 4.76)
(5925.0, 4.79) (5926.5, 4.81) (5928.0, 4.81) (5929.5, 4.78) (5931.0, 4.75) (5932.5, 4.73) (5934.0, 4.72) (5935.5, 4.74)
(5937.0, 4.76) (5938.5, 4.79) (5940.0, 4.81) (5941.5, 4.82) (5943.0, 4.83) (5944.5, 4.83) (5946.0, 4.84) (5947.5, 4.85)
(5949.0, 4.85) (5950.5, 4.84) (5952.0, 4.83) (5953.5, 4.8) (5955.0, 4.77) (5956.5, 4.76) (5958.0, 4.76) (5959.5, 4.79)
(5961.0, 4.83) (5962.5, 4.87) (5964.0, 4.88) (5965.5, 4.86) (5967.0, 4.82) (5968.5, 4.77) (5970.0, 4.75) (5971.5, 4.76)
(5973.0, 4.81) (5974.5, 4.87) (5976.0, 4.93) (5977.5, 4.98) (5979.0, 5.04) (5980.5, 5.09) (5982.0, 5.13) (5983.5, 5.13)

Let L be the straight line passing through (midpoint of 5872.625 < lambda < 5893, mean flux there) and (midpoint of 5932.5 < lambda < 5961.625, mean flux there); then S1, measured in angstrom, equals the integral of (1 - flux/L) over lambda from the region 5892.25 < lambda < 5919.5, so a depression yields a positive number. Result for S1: 2.4 angstrom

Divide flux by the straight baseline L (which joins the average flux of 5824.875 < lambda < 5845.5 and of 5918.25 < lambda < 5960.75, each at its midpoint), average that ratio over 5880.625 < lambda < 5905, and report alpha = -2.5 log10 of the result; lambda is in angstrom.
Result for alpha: 0.12 mag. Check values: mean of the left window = 5.05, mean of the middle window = 4.4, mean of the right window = 4.78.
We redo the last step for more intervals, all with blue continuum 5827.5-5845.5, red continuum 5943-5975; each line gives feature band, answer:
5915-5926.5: 0.051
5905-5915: 0.065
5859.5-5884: -0.044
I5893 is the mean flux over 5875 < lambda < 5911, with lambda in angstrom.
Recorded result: 4.63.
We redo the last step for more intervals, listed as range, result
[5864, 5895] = 4.95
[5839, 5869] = 4.88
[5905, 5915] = 4.63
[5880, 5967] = 4.66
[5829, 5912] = 4.85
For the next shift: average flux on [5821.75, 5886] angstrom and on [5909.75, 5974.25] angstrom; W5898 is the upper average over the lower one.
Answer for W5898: 0.9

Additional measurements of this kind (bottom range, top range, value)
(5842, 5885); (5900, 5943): 0.92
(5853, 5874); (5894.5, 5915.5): 0.90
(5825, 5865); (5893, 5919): 0.90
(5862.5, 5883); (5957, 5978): 0.91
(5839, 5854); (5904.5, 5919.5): 0.93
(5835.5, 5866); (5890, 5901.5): 0.86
